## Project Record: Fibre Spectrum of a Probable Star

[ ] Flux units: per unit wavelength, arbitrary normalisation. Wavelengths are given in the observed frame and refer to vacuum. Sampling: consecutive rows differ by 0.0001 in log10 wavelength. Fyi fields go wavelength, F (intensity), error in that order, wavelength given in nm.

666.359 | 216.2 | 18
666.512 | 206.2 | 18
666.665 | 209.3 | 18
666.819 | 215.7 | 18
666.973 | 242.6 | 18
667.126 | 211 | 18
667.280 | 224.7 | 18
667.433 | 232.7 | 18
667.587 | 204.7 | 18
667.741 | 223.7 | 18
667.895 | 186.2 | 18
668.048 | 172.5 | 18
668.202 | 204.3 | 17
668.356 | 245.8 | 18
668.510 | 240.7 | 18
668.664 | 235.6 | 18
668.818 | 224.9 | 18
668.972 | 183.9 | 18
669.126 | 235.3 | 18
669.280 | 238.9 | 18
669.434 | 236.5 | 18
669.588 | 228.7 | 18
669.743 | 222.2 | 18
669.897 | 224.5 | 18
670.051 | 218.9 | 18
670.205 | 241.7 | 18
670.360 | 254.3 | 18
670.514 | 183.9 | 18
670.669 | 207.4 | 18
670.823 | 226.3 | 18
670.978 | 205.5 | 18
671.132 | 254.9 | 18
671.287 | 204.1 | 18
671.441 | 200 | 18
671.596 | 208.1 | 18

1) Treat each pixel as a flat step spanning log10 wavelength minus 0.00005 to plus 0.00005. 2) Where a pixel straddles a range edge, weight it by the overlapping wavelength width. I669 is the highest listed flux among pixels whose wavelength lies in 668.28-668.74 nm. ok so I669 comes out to 245.8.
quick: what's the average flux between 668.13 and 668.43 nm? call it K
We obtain 225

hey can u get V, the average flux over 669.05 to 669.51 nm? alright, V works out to 237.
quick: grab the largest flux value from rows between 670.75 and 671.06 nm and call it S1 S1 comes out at 226.3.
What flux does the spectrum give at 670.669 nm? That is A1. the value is 207.4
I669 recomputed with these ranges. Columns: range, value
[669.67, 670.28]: 241.7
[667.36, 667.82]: 232.7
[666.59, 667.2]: 242.6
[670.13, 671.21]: 254.9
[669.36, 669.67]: 236.5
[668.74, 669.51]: 238.9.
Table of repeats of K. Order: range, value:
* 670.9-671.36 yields 221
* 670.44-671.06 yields 206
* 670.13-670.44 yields 247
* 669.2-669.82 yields 231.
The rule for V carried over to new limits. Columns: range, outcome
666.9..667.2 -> 227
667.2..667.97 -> 214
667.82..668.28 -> 188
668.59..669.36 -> 224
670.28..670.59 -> 219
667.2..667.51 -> 229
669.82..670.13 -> 222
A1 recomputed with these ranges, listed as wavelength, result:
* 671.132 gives 254.9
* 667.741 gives 223.7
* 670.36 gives 254.3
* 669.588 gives 228.7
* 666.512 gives 206.2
